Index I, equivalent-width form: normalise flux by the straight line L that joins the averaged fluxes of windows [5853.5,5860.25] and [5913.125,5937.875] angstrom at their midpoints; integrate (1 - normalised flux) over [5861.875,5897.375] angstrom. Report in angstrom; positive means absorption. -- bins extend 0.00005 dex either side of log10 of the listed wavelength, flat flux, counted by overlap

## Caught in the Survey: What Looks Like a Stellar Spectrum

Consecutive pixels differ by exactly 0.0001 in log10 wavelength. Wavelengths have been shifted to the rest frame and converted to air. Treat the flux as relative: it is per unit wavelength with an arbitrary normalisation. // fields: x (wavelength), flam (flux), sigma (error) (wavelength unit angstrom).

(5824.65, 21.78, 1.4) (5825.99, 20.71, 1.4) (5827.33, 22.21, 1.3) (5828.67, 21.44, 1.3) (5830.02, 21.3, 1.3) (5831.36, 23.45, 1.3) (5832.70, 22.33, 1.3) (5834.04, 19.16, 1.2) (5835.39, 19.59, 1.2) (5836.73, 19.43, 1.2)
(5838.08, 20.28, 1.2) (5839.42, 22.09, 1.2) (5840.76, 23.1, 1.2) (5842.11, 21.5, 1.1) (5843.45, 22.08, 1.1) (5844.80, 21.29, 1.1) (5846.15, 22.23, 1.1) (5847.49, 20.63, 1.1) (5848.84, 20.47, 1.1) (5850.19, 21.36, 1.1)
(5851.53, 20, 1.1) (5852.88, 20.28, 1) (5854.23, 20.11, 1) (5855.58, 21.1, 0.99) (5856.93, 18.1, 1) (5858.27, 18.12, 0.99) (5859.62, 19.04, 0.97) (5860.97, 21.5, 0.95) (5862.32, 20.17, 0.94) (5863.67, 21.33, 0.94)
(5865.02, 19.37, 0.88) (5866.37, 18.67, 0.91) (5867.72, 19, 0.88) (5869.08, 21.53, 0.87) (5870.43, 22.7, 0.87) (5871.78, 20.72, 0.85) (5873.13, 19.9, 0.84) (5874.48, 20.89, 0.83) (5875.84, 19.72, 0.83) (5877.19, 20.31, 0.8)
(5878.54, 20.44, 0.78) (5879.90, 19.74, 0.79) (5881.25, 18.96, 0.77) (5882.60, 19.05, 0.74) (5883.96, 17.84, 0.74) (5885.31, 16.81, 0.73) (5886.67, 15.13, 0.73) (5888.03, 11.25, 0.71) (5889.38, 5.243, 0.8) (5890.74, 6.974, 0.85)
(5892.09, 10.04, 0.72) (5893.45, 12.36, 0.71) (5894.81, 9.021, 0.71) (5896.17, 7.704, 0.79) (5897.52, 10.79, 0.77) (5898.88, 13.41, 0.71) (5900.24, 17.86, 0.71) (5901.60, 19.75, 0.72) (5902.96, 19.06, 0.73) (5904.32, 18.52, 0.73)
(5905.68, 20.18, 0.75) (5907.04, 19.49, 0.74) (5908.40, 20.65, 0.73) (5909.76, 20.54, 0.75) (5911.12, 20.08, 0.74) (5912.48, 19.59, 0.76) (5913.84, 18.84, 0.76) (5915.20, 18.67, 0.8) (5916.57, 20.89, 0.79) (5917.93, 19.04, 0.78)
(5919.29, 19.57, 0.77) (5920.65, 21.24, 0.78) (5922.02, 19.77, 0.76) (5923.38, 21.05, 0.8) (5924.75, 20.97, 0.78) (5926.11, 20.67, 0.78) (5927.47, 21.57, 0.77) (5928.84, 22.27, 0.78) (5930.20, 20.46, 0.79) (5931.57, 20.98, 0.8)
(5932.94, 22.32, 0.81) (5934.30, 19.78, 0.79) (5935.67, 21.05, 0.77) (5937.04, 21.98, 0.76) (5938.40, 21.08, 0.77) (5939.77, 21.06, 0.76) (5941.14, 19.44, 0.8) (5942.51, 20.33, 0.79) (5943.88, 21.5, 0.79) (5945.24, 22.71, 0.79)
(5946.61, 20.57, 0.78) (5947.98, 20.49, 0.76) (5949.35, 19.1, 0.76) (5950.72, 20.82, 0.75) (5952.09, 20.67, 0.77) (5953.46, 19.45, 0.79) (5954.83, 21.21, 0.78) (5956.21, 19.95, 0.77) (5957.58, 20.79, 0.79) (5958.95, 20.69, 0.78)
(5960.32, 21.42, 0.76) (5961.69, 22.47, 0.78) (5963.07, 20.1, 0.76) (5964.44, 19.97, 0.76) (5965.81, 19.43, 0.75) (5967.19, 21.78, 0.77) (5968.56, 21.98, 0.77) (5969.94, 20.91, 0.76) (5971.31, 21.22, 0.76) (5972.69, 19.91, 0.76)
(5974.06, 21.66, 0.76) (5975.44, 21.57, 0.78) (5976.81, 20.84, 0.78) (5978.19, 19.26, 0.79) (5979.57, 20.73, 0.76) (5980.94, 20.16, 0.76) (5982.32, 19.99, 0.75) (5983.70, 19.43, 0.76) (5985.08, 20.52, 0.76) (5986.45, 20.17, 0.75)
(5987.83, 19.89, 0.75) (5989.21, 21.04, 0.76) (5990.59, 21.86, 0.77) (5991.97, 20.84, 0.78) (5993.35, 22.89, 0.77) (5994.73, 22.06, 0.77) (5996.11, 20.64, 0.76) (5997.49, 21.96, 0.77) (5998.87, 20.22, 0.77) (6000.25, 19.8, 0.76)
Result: 5.6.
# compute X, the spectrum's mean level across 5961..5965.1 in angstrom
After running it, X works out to 20.8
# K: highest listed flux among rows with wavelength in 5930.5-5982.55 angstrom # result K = 22.71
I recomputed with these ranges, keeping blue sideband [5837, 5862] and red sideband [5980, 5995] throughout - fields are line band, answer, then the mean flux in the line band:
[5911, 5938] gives 0.25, 20.6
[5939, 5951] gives 0.05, 20.7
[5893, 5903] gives 3.52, 13.4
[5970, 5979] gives 0.01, 20.8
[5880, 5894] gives 4.79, 13.6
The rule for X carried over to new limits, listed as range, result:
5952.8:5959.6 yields 20.4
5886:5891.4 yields 9.65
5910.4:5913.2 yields 19.9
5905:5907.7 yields 19.8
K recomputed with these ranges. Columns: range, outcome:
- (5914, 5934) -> 22.32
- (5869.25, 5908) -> 22.7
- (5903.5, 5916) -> 20.65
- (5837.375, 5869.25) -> 23.1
